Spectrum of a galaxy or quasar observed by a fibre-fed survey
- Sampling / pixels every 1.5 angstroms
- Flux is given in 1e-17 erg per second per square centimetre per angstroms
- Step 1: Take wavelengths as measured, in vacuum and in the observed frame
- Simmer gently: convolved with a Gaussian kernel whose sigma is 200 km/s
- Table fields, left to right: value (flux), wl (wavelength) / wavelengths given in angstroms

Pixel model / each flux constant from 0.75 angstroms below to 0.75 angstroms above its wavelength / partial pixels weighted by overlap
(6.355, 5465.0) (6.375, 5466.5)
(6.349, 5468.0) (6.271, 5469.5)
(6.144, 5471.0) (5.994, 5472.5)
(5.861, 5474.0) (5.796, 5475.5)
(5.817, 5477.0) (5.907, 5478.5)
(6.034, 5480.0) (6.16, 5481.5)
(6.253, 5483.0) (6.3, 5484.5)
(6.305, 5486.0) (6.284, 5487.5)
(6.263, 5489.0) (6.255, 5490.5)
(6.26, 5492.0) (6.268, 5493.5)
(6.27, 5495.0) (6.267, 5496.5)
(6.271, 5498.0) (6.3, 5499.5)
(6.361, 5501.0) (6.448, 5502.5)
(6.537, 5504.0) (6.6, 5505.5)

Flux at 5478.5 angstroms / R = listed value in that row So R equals 5.907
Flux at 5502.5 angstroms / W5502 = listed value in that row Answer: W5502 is 6.448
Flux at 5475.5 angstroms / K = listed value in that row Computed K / 5.796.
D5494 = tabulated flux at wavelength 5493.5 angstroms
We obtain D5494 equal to 6.268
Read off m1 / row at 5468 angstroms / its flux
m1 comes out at 6.349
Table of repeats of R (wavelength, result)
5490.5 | 6.255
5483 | 6.253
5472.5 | 5.994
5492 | 6.26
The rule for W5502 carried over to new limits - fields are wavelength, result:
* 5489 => 6.263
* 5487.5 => 6.284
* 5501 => 6.361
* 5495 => 6.27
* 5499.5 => 6.3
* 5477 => 5.817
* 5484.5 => 6.3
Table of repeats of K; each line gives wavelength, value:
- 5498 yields 6.271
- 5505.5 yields 6.6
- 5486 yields 6.305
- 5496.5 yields 6.267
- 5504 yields 6.537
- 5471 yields 6.144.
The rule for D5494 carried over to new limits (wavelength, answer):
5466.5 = 6.375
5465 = 6.355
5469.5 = 6.271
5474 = 5.861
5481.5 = 6.16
